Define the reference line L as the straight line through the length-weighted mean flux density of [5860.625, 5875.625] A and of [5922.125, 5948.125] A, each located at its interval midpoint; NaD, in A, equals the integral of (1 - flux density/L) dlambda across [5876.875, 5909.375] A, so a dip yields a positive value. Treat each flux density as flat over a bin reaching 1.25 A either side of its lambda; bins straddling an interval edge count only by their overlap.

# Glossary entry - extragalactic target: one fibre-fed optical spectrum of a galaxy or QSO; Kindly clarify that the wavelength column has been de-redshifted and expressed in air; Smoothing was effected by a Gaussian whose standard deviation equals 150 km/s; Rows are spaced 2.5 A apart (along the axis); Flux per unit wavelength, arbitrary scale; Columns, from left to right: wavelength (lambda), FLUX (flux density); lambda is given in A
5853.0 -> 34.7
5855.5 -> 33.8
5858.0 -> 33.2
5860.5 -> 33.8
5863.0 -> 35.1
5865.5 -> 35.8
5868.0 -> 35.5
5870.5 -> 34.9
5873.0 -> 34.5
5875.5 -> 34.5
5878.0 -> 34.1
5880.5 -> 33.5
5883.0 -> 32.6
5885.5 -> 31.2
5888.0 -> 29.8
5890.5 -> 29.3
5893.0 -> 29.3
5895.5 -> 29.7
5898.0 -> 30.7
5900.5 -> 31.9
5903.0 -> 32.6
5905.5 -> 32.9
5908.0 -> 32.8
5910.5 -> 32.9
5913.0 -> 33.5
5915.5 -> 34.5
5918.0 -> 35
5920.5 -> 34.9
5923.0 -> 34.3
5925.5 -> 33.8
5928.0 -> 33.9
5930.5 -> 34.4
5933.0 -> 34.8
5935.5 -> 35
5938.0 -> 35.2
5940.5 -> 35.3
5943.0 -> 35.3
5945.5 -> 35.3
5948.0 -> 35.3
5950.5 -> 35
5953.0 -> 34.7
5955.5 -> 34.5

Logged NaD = 3.1 A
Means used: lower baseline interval 35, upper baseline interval 34.8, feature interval 31.6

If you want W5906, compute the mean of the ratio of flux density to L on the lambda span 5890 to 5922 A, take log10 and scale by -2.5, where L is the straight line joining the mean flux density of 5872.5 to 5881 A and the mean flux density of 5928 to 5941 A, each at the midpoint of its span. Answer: 0.07 mag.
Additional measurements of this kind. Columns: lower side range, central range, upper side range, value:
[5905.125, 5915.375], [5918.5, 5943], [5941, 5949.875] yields -0.01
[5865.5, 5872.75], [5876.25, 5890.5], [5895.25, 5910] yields 0.06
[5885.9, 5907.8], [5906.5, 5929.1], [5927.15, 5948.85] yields -0.03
